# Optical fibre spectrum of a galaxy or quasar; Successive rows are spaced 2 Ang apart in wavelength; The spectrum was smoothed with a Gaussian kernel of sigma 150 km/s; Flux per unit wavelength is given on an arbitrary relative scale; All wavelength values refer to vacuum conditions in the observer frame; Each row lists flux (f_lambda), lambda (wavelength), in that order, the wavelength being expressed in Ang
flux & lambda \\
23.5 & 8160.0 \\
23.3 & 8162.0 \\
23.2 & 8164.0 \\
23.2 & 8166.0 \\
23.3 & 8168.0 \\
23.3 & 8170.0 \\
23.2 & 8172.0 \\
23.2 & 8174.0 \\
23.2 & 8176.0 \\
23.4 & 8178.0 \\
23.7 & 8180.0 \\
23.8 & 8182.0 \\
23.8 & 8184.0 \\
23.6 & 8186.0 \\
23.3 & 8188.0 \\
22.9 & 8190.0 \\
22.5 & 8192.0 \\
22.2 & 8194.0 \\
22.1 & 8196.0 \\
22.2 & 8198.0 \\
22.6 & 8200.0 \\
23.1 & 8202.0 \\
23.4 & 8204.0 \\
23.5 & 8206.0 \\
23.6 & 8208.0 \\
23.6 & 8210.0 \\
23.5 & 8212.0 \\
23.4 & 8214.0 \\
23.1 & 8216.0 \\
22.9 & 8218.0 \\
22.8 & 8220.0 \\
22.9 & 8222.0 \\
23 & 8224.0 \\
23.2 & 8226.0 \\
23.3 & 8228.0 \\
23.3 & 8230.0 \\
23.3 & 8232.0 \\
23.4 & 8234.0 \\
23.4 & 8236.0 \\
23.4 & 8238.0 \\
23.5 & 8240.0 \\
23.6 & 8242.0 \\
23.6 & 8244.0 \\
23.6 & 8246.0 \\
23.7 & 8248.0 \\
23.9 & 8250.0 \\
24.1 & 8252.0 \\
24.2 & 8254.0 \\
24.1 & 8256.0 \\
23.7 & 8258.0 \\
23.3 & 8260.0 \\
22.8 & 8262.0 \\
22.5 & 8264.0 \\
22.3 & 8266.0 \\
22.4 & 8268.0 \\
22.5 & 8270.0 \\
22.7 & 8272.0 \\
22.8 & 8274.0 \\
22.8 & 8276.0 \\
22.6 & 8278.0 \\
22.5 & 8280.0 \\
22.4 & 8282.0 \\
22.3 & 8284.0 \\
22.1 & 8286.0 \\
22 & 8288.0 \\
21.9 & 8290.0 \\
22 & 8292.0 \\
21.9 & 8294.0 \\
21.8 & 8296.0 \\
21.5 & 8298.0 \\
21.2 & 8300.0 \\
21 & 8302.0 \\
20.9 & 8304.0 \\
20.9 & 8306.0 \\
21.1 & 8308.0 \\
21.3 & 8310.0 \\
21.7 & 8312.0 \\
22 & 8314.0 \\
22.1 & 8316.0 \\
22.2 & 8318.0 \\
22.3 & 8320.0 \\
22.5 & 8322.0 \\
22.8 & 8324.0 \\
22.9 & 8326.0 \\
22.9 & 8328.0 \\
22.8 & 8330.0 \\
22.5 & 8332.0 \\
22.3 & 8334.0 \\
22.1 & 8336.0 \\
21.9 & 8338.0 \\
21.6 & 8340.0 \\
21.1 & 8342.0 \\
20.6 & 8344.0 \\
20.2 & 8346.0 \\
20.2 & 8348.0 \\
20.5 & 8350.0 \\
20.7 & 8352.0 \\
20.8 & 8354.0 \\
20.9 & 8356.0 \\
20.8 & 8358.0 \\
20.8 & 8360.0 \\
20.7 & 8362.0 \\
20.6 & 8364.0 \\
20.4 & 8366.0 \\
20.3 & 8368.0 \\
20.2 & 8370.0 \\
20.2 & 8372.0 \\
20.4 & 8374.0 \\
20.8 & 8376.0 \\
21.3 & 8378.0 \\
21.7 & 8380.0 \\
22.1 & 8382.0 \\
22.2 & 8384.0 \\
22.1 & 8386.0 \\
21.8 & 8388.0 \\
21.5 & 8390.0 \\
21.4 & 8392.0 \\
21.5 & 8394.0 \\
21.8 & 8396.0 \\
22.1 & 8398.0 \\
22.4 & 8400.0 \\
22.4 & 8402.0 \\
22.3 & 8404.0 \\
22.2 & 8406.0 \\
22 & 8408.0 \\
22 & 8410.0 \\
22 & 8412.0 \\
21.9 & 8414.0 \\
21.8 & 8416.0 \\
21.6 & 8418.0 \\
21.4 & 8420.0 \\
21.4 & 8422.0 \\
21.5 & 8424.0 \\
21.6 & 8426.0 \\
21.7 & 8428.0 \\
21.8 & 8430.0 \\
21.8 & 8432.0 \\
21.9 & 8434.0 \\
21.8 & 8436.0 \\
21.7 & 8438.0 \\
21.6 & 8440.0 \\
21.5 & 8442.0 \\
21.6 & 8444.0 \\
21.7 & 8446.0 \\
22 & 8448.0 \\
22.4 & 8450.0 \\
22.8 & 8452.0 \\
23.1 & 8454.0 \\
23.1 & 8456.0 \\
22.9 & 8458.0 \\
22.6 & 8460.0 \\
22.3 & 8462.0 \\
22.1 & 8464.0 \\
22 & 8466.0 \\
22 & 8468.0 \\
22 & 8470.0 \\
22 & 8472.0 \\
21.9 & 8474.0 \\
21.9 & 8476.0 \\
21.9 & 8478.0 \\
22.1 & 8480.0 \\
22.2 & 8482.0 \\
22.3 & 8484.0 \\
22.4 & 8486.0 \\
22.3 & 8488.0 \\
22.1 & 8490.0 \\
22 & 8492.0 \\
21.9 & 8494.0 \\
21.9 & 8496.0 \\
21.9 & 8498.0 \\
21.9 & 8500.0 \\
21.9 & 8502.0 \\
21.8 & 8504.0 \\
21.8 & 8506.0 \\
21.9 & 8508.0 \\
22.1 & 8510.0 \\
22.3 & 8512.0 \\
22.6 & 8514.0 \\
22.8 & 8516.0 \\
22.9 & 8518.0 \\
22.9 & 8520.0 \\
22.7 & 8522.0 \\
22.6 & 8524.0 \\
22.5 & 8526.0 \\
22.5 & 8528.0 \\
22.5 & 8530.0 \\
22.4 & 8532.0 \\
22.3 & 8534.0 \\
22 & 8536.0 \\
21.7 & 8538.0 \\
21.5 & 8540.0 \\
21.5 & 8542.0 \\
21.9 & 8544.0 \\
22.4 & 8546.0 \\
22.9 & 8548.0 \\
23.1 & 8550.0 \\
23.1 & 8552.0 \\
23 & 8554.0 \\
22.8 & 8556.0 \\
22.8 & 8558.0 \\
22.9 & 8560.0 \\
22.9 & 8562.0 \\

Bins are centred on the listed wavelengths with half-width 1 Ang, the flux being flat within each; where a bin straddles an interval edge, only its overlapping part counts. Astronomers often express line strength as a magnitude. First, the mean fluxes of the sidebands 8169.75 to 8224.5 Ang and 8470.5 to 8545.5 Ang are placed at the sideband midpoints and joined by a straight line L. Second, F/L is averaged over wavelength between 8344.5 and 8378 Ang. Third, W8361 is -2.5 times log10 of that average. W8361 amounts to 0.10 mag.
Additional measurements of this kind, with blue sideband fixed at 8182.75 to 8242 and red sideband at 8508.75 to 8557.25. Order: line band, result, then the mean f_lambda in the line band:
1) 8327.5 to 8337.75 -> 0.02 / 22.5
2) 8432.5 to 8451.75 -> 0.04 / 21.8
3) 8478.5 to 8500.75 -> 0.02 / 22.1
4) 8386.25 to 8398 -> 0.05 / 21.7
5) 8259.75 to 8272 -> 0.02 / 22.6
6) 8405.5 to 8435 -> 0.05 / 21.8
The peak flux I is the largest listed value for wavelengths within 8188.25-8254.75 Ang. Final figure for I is 24.2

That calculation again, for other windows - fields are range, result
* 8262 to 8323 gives 22.8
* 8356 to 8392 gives 22.2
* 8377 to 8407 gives 22.4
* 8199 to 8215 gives 23.6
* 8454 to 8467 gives 23.1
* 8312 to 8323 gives 22.5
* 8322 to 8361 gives 22.9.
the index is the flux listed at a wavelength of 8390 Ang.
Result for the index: 21.5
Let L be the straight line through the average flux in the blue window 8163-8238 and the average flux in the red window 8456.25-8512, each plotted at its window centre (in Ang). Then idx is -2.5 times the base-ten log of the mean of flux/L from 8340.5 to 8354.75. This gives 0.10 mag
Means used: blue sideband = 23.2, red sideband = 22.1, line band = 20.6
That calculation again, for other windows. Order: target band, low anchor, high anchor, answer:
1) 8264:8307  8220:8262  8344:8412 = 0.035 mag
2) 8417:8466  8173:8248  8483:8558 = 0.026 mag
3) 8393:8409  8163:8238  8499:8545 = 0.024 mag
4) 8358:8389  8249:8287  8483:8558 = 0.082 mag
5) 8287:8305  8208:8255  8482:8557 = 0.077 mag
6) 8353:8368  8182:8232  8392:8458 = 0.081 mag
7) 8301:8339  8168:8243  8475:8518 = 0.037 mag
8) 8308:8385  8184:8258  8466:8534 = 0.069 mag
